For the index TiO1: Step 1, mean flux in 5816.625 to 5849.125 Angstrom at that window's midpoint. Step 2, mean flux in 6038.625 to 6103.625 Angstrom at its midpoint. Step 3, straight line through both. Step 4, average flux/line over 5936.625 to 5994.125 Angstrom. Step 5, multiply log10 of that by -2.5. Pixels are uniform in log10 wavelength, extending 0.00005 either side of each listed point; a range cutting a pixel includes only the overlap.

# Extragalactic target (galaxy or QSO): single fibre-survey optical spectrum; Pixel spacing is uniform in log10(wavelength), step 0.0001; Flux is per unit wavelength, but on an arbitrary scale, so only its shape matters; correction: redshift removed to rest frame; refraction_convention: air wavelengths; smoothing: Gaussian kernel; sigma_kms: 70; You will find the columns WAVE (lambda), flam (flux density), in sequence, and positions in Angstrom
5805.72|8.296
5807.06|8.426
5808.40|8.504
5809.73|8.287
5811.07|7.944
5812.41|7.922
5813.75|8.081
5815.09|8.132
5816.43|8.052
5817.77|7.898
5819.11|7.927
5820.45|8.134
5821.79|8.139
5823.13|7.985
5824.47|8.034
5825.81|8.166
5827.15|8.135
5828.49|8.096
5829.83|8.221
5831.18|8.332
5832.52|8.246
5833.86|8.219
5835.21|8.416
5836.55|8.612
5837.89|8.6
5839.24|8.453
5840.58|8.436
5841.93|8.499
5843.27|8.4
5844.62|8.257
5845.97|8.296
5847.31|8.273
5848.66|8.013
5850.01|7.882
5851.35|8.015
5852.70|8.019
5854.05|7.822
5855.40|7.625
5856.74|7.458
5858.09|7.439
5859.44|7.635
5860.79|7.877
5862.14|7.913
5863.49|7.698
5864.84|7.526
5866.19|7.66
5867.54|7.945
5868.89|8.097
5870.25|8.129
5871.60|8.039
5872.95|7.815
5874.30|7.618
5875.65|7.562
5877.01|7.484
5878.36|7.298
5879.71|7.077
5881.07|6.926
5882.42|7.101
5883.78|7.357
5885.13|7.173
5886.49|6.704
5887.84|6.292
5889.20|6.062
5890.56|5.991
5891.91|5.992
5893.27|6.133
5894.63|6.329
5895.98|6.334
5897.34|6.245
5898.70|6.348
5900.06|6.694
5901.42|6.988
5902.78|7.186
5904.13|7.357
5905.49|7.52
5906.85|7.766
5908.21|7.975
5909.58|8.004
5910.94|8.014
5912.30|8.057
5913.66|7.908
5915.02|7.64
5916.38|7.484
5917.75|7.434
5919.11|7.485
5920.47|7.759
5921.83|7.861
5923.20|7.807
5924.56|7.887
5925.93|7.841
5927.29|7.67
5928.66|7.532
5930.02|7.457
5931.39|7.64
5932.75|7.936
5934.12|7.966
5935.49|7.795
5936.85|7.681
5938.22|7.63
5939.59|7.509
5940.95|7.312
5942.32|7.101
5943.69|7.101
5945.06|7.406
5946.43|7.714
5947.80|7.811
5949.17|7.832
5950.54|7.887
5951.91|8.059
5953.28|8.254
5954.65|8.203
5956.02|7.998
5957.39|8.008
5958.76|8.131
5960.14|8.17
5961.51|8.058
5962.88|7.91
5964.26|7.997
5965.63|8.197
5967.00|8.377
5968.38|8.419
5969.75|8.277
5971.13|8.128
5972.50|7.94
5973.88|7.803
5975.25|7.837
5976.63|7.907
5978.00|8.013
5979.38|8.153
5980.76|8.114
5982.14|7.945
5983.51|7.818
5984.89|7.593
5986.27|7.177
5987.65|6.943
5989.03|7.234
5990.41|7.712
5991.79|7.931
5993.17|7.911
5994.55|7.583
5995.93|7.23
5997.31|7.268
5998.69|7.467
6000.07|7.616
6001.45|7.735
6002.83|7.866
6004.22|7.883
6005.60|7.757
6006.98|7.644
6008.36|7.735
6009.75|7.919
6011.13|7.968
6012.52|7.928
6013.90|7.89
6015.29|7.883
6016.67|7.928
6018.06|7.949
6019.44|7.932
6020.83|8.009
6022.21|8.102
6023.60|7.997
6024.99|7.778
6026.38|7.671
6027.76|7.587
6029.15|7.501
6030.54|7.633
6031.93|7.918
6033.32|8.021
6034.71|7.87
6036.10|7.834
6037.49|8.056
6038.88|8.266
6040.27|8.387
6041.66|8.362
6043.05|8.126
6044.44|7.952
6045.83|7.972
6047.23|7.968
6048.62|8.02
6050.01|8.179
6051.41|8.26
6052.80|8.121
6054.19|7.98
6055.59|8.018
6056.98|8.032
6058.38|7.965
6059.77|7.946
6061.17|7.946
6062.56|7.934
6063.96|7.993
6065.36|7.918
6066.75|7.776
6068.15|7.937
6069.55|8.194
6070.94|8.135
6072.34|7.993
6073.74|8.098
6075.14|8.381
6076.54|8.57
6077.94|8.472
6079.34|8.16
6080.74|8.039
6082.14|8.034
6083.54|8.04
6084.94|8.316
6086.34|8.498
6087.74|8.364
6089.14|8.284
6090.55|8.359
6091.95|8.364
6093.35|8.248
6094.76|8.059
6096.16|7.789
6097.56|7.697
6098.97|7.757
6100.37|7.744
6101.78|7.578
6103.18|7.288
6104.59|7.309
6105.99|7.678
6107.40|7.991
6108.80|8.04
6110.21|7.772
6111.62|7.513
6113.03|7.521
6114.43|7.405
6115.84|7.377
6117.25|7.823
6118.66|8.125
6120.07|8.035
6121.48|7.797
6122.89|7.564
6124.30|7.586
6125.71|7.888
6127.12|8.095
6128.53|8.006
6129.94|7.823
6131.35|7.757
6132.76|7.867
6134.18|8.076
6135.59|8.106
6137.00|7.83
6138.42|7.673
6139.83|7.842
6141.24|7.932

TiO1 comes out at 0.04 mag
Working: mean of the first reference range 8.24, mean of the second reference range 8.08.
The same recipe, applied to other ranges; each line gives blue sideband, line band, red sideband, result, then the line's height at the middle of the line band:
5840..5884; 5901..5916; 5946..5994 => 0.023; 7.85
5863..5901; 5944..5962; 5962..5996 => -0.042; 7.64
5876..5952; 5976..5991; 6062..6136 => -0.019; 7.56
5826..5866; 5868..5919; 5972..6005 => 0.108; 7.95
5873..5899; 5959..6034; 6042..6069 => -0.037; 7.58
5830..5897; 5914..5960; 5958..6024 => 0.003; 7.75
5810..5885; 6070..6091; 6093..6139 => -0.061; 7.8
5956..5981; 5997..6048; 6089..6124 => 0.012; 7.97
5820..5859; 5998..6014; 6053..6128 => 0.032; 8.02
